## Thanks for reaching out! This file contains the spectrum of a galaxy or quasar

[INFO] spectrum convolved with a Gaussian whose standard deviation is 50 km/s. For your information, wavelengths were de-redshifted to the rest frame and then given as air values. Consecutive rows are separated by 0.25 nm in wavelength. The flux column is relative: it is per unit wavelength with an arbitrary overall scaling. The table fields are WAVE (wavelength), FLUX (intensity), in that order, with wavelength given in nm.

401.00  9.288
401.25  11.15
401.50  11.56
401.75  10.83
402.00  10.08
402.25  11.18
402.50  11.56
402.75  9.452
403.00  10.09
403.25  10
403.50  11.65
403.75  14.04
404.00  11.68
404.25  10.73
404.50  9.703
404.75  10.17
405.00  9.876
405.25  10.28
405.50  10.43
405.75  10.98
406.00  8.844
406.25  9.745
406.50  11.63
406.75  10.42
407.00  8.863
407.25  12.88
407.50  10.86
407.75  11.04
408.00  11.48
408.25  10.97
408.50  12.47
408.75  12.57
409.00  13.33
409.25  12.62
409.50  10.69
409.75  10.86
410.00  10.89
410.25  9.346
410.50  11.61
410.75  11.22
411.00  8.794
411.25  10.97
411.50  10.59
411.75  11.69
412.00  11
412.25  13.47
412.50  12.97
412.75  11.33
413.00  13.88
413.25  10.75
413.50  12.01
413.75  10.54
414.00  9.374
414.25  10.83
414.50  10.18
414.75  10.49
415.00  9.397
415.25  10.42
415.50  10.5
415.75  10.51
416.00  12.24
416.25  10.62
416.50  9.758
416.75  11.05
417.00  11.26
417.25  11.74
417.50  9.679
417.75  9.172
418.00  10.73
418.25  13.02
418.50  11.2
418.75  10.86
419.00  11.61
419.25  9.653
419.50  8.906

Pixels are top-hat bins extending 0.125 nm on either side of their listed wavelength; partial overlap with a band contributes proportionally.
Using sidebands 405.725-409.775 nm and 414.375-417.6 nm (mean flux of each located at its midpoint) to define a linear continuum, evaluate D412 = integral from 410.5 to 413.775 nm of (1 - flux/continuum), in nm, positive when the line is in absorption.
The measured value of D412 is -0.19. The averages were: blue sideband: 11.2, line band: 11.5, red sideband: 10.6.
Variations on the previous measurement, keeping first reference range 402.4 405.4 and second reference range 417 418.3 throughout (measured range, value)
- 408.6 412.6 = -0.24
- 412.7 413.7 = -0.11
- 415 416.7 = 0.03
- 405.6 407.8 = 0.04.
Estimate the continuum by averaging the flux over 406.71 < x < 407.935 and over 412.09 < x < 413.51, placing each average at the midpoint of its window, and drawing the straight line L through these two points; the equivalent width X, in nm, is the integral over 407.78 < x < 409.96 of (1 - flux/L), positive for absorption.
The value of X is -0.10 nm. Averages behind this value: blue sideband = 10.9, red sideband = 12.4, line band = 11.8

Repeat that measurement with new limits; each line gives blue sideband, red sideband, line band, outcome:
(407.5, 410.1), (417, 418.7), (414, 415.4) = 0.126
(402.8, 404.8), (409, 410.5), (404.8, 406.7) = 0.134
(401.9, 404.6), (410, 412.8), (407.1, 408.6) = -0.066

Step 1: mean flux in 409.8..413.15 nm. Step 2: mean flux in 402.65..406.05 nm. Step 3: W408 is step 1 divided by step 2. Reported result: 1.07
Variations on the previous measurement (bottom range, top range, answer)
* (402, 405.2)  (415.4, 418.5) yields 1.01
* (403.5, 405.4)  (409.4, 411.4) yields 0.96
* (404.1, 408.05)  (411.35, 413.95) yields 1.12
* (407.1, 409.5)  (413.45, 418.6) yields 0.90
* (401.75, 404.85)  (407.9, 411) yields 1.05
